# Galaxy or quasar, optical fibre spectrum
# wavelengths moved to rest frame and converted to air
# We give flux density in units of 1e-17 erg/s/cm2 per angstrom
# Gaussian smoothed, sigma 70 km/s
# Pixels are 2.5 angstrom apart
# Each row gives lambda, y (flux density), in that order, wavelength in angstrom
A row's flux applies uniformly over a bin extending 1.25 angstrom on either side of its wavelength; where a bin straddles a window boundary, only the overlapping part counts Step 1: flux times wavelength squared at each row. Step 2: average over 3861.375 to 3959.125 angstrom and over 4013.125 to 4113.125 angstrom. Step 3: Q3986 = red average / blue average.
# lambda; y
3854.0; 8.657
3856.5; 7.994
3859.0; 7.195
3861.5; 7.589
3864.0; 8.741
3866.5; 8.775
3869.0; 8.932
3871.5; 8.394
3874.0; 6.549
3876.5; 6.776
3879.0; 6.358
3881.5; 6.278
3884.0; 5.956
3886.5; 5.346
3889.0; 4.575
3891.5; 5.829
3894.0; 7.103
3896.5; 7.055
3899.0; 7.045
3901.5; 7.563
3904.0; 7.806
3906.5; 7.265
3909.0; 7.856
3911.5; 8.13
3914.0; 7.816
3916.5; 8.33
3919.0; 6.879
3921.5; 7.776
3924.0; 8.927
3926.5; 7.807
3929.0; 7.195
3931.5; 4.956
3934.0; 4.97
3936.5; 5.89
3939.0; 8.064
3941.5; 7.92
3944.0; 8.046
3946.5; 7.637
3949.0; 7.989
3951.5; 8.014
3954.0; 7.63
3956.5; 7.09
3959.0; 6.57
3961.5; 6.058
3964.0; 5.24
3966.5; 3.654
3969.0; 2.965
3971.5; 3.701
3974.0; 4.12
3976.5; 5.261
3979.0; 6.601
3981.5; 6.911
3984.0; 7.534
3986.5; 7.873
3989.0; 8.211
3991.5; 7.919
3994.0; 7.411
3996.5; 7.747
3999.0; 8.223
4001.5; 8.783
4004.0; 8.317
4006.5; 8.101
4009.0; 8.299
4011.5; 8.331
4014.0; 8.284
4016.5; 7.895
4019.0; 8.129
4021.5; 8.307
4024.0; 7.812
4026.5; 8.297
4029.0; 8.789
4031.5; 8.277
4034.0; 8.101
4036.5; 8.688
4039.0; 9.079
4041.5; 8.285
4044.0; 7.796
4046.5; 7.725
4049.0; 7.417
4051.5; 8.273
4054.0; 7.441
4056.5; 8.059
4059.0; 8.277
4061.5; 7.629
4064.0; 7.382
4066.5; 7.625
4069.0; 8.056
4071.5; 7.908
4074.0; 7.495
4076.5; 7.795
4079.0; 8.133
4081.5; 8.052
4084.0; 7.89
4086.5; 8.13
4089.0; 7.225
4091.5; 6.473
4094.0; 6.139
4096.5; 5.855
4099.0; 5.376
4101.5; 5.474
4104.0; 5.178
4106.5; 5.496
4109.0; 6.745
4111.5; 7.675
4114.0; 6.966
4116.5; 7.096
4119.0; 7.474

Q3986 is 1.1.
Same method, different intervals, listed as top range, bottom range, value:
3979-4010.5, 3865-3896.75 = 1.24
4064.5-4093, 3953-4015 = 1.18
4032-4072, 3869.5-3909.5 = 1.28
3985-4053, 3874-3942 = 1.25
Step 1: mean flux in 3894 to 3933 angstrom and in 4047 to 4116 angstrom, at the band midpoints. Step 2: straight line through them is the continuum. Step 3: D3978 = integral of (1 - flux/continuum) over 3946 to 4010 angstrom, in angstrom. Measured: 4.6 angstrom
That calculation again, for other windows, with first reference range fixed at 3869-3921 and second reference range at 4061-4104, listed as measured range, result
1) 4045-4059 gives -1.38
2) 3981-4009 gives -3.46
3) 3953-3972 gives 4.46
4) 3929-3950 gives 0.31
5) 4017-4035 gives -2.86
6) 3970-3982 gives 3.22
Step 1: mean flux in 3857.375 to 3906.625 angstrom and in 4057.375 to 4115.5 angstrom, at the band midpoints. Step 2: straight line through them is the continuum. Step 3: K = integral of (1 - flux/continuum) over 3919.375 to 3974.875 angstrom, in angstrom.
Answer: 4.6 angstrom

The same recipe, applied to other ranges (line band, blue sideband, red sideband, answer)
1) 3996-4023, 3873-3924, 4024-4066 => -1.5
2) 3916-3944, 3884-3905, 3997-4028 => -0.6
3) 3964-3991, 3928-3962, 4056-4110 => 5.0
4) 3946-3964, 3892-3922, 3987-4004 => 1.6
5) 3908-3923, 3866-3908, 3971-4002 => -2.0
